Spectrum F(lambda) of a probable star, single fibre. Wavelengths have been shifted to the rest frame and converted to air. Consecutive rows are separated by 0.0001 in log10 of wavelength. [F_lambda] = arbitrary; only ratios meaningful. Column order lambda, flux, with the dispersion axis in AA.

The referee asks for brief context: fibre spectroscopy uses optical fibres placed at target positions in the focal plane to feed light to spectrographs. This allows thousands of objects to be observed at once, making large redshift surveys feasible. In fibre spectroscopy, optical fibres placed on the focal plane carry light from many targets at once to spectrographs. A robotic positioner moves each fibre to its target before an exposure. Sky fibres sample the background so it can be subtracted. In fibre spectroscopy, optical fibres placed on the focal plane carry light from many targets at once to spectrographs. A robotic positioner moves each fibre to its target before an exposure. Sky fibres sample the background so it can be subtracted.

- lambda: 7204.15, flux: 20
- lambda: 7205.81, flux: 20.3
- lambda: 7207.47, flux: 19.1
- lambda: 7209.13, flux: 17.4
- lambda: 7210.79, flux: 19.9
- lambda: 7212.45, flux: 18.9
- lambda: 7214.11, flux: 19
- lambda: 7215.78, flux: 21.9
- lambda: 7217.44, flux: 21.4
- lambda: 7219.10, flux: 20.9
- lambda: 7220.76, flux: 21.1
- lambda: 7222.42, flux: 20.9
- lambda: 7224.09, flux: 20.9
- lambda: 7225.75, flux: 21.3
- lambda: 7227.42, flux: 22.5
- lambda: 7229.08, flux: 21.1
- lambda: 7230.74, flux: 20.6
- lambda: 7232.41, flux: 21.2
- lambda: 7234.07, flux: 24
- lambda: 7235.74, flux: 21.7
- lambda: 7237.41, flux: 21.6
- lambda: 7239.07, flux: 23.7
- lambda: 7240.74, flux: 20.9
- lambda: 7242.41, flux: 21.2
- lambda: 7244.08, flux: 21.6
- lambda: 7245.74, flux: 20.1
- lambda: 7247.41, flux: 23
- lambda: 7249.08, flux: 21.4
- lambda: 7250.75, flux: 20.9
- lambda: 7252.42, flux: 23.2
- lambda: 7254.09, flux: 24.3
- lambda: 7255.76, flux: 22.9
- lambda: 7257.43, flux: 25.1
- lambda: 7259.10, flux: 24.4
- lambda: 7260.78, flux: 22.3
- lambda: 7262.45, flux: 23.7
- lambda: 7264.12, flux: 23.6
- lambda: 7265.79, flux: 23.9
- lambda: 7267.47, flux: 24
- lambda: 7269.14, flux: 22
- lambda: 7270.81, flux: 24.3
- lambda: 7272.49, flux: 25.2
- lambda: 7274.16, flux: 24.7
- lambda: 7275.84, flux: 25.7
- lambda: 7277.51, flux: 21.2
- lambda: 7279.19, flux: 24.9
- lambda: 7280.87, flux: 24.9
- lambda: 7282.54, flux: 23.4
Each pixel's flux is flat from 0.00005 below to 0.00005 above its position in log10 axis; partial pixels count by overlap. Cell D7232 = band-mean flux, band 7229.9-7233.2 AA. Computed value 20.9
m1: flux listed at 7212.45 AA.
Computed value 18.9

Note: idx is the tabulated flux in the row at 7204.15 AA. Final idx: 20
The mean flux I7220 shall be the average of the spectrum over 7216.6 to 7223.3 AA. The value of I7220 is 21.1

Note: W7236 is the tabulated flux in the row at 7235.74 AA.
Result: 21.7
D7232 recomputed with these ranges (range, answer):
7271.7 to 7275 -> 25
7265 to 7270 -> 23.3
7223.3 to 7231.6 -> 21.3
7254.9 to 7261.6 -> 23.7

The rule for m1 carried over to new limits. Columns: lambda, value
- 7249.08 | 21.4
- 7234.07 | 24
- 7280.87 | 24.9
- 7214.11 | 19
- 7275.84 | 25.7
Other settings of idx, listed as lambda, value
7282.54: 23.4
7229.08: 21.1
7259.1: 24.4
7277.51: 21.2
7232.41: 21.2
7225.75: 21.3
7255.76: 22.9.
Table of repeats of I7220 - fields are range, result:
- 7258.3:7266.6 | 23.6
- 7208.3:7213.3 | 18.7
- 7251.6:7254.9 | 23.7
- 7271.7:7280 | 24.3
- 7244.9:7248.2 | 21.6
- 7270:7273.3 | 24.7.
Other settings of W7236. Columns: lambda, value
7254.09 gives 24.3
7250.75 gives 20.9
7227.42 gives 22.5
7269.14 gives 22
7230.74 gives 20.6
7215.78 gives 21.9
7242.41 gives 21.2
